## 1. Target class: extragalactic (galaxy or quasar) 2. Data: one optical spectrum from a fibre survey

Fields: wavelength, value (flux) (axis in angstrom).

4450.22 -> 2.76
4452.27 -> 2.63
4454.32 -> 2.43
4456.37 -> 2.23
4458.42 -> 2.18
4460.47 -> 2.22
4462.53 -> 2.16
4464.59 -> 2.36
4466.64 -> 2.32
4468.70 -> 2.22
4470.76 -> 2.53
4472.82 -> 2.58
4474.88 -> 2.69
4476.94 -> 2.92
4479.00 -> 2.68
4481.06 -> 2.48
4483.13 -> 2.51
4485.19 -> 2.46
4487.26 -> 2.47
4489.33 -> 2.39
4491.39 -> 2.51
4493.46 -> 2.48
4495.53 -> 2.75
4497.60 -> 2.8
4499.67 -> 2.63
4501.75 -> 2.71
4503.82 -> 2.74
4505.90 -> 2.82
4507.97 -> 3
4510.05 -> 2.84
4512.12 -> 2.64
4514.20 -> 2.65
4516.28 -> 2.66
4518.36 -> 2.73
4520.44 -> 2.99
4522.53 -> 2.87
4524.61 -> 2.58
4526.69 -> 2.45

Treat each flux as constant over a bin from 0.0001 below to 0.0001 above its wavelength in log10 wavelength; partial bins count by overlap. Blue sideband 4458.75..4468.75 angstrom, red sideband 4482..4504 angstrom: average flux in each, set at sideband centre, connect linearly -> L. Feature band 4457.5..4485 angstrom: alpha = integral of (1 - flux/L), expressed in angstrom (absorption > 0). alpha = -1.3 angstrom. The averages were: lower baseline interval 2.25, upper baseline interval 2.58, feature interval 2.45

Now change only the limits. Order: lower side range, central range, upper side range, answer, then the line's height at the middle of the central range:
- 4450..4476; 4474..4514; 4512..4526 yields -1.2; 2.58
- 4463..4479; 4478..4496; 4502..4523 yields 0.7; 2.62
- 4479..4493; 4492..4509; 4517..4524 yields -0.7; 2.63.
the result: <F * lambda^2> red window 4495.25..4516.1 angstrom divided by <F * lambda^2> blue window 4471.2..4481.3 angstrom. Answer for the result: 1.04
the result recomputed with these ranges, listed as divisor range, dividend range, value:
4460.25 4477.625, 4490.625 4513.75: 1.13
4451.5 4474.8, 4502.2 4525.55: 1.20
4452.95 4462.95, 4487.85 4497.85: 1.15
